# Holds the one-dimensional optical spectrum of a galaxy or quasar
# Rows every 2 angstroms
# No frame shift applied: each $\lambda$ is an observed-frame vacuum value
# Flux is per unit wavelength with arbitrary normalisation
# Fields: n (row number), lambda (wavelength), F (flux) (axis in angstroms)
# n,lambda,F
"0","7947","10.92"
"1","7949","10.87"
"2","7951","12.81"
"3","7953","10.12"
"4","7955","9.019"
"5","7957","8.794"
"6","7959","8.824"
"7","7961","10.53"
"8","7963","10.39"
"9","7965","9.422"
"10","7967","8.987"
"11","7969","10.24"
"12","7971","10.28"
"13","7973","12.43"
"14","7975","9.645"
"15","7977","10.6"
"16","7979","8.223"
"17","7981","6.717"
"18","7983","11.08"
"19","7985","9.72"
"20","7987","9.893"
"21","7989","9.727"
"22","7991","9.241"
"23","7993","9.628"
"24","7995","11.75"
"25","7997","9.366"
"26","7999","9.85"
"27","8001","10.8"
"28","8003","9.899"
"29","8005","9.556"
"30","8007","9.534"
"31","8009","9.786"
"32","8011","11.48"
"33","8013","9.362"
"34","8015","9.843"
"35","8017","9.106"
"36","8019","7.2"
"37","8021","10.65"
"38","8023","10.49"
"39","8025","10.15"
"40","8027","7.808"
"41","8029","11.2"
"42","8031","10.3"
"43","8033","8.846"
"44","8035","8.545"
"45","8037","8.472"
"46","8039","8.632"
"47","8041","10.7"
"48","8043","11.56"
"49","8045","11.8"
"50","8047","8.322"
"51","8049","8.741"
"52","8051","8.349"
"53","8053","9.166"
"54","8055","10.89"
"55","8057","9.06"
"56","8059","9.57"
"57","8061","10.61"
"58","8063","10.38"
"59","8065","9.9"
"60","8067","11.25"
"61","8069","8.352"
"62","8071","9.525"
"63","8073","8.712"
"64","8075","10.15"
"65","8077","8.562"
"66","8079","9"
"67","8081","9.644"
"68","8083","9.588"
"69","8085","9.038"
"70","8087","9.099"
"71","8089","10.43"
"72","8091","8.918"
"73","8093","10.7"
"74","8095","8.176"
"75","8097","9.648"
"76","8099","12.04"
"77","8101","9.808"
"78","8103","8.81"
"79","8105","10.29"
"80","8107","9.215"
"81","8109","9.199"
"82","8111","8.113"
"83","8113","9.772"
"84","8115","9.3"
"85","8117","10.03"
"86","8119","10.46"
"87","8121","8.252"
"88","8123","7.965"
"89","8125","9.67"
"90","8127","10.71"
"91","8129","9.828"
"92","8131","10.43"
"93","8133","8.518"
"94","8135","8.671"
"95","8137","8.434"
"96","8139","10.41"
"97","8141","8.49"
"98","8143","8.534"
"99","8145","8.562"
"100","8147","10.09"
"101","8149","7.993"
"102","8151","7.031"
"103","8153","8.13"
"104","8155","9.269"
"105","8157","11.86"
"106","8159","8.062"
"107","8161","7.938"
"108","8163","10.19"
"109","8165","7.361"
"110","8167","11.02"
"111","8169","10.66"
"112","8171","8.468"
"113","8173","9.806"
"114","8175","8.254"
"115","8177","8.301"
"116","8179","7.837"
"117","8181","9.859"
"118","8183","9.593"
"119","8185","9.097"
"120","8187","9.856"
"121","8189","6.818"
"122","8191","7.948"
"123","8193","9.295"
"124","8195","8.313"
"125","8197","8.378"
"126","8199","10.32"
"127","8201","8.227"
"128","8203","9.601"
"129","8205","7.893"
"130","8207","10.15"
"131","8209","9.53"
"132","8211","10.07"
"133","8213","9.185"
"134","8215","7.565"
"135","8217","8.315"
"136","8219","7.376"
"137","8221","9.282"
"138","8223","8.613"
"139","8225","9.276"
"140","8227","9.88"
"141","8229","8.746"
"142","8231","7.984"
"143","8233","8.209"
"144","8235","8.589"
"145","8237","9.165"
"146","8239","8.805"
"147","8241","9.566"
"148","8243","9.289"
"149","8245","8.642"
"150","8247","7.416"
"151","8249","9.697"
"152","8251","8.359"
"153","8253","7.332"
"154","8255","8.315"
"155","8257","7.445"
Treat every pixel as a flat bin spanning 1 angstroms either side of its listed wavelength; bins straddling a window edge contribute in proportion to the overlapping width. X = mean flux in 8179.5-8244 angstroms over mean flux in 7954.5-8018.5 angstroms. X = 0.9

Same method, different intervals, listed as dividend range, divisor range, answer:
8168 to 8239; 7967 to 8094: 0.91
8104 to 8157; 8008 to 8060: 0.95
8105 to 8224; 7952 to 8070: 0.93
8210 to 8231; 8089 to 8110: 0.90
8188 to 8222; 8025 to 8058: 0.91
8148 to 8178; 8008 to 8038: 0.94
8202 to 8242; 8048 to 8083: 0.93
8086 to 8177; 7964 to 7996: 0.94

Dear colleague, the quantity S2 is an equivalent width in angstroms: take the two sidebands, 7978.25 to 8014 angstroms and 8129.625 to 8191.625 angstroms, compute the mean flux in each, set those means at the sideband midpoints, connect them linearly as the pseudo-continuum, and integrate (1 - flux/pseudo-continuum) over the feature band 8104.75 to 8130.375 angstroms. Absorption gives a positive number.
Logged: -0.7 angstroms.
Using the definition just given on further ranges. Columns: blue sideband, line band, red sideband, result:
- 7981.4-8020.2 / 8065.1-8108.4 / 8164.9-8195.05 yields -0.82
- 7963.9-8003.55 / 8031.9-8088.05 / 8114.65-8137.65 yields 0.51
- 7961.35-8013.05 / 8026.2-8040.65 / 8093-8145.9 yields 0.79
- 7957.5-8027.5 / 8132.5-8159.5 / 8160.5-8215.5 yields 0.85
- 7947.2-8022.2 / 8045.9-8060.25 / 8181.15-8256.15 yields 0.55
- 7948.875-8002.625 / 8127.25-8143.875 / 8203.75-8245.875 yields 0.03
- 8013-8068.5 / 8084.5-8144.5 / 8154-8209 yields -0.50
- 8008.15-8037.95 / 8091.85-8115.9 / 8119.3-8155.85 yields -1.17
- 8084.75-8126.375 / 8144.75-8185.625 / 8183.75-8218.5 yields 0.26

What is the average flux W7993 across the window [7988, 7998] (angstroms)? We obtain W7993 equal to 9.94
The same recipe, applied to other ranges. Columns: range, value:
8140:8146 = 8.53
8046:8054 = 8.64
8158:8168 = 8.91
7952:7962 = 9.46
